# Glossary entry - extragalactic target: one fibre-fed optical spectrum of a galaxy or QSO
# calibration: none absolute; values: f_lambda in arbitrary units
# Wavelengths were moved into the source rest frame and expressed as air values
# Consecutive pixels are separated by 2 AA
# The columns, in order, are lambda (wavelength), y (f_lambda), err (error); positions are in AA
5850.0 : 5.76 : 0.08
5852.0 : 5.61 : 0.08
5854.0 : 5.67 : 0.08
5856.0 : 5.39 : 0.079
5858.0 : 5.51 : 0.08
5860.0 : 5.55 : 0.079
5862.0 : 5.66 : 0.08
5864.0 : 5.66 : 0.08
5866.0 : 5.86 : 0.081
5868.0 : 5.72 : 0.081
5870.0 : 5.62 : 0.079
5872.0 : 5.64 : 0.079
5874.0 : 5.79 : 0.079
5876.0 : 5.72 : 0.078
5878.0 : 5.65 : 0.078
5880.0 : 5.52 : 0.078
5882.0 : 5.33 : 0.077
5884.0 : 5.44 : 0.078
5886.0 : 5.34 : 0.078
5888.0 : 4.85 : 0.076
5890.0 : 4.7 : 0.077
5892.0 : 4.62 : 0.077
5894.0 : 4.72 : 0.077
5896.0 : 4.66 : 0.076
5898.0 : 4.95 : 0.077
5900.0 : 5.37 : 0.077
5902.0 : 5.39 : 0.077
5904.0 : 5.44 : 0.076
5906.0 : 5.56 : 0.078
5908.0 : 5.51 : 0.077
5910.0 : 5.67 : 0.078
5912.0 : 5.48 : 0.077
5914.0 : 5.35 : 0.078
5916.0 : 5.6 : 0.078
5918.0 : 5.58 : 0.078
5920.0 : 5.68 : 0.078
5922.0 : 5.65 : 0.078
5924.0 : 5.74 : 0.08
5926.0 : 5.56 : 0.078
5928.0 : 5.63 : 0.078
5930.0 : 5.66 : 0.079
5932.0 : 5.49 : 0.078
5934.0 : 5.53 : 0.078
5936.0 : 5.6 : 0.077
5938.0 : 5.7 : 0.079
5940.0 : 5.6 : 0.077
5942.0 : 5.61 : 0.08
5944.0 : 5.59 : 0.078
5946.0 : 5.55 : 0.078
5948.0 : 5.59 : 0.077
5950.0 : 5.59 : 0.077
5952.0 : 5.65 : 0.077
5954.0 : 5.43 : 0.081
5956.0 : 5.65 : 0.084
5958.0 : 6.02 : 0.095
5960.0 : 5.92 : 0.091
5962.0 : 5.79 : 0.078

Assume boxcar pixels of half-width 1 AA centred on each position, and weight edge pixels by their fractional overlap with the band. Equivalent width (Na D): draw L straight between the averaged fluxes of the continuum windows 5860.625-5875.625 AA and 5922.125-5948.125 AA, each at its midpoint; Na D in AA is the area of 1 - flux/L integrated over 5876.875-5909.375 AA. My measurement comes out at 2.7 AA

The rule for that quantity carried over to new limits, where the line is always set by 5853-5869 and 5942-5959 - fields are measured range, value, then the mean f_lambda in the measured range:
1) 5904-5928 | 0.23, 5.58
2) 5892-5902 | 1.22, 4.94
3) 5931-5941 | 0.08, 5.58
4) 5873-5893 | 1.18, 5.3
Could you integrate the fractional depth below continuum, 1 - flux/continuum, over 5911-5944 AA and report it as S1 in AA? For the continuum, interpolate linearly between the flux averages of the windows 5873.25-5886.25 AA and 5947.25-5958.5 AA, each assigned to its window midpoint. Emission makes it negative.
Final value 0.1 AA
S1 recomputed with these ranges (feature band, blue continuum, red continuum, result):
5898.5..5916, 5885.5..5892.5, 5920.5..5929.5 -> -0.68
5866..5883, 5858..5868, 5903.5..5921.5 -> 0.01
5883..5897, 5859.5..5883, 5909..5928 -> 1.79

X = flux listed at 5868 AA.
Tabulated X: 5.72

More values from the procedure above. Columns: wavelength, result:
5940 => 5.6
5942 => 5.61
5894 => 4.72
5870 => 5.62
